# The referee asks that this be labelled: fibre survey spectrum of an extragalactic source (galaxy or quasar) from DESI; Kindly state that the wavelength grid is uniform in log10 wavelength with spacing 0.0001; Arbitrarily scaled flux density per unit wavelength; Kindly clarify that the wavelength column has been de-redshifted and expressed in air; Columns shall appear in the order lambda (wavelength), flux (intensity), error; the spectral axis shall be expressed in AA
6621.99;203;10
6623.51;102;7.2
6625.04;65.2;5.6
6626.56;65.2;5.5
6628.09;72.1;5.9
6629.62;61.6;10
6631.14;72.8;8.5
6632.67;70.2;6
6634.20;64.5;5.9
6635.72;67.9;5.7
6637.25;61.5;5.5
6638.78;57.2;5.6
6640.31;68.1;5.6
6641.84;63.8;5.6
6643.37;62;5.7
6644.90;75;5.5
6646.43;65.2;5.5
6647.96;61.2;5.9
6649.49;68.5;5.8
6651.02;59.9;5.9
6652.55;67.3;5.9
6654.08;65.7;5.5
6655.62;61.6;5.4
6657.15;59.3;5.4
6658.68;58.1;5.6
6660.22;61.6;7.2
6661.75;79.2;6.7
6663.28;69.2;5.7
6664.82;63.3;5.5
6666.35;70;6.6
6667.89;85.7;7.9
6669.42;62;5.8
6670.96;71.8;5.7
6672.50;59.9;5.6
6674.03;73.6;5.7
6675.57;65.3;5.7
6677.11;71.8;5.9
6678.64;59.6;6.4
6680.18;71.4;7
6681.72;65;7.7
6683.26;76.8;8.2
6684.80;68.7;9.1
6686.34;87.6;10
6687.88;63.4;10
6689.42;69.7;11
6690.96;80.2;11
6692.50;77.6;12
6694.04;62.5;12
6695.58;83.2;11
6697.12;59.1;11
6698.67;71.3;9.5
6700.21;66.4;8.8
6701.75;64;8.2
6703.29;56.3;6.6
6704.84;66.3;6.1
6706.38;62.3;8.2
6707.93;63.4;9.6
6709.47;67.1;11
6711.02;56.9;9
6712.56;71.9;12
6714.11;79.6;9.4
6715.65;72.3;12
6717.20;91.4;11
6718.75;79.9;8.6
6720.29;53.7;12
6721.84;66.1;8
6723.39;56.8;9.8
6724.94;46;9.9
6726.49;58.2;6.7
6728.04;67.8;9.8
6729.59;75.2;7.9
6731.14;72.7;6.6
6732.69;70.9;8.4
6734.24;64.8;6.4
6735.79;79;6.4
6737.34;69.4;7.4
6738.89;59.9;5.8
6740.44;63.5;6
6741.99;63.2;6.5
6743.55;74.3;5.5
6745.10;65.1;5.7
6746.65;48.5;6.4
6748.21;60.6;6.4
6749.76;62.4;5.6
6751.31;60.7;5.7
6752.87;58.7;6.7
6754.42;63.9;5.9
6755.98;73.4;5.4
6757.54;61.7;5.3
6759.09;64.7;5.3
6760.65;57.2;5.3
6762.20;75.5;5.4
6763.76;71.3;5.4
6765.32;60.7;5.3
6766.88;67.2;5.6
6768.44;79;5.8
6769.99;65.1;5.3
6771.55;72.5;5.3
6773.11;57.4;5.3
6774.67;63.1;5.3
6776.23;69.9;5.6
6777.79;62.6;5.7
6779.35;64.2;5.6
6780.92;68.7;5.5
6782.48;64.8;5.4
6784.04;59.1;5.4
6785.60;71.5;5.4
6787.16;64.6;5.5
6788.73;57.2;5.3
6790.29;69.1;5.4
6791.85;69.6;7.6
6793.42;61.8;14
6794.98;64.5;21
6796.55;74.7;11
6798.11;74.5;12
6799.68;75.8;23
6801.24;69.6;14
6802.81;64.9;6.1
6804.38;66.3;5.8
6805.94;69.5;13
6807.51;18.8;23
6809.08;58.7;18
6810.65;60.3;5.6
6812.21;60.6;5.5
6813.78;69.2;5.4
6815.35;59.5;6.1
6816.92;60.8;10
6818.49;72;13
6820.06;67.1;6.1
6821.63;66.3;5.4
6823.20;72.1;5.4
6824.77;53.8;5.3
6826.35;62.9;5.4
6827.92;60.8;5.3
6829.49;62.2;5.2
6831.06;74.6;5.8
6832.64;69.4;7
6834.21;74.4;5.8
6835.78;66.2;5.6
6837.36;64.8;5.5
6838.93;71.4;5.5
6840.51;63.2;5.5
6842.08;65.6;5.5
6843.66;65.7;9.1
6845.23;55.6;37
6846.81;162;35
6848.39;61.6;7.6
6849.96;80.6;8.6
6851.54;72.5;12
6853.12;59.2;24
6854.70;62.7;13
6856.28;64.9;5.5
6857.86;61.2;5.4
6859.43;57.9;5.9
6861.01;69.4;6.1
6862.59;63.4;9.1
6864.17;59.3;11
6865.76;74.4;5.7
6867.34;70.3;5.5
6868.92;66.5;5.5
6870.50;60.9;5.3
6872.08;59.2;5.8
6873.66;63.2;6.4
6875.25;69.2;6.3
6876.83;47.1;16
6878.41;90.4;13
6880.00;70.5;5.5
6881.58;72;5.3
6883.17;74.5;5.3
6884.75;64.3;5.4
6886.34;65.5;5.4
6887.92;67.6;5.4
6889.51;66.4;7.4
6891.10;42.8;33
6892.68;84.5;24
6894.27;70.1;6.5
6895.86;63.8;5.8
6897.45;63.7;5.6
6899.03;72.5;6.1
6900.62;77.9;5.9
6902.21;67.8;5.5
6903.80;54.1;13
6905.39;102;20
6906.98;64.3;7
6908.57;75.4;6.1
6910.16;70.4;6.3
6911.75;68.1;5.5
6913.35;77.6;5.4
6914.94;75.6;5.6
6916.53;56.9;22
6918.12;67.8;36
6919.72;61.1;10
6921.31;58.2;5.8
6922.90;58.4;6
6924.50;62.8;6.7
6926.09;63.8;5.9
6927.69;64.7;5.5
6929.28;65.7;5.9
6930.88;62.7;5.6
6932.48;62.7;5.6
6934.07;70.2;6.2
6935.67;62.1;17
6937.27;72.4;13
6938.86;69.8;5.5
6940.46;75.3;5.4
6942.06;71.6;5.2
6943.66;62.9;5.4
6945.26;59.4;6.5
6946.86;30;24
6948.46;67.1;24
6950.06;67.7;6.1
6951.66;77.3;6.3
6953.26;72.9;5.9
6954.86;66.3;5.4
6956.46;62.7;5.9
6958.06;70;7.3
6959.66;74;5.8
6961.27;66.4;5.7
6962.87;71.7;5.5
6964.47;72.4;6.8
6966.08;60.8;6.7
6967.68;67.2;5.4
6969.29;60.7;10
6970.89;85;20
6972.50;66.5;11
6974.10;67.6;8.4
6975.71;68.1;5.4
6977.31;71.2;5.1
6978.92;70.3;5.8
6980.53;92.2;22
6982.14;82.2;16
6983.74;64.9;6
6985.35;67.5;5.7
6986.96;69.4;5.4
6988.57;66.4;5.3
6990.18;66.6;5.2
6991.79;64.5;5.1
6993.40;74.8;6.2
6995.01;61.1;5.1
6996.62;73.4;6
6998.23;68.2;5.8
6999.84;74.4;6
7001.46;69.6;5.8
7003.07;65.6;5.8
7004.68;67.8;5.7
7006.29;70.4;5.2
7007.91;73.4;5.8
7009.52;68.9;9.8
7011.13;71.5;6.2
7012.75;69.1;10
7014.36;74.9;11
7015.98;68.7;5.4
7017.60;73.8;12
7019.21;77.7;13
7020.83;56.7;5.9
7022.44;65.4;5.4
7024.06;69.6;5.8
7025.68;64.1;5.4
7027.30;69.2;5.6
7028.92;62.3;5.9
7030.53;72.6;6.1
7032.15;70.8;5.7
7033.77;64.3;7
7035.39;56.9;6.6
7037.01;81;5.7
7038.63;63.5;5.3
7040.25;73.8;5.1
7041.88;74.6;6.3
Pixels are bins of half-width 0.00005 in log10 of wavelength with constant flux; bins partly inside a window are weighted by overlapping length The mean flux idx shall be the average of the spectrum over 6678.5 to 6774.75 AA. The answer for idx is 67.1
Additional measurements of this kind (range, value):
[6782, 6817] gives 63.8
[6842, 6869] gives 70.9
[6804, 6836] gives 63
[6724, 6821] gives 64.9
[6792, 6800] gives 69.8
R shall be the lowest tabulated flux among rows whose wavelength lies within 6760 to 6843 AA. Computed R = 18.8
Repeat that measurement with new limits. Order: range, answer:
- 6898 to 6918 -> 54.1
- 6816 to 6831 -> 53.8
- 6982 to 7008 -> 61.1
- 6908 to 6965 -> 30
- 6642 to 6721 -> 53.7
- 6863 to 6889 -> 47.1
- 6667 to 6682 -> 59.6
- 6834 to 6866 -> 55.6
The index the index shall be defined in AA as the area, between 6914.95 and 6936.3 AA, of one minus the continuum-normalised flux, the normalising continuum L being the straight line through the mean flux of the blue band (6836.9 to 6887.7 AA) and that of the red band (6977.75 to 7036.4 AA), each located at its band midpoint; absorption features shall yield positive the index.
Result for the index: 1.8 AA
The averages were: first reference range 69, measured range 63.3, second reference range 69.5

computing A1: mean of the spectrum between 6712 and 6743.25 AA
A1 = 68.2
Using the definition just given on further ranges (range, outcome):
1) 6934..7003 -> 68.7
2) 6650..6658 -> 62.9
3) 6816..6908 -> 68.4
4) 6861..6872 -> 65.6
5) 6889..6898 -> 65.2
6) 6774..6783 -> 65.6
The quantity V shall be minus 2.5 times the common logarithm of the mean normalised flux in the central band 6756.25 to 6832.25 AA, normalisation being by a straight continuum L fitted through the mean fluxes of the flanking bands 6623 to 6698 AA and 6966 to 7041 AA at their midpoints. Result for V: 0.06 mag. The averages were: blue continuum 68.3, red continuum 69.5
